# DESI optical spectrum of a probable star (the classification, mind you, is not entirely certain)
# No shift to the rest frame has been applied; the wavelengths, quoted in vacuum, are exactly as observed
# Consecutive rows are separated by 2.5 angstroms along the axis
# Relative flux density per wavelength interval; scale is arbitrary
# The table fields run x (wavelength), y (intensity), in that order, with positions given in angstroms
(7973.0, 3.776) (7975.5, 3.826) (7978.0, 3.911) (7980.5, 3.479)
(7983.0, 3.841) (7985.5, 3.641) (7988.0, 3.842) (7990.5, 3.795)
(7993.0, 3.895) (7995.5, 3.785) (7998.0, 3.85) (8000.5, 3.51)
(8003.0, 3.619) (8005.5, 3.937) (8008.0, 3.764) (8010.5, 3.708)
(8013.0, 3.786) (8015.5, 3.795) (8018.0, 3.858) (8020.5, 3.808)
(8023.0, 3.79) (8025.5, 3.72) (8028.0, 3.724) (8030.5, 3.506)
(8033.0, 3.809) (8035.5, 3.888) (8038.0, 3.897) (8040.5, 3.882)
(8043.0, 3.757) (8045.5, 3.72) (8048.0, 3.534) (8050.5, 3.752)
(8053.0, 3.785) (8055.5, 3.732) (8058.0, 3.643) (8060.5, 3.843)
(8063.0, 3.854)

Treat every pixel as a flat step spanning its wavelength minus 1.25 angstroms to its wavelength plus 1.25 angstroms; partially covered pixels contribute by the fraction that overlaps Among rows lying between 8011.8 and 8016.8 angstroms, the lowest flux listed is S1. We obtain 3.786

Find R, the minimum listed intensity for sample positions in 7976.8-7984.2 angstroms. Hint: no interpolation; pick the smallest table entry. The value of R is 3.479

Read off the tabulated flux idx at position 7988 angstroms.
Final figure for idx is 3.842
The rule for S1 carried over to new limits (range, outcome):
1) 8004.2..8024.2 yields 3.708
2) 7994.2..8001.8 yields 3.51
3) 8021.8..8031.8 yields 3.506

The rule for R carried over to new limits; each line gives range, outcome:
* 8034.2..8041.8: 3.882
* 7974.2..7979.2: 3.826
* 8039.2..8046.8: 3.72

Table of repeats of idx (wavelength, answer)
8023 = 3.79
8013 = 3.786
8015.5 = 3.795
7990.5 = 3.795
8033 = 3.809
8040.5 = 3.882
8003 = 3.619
